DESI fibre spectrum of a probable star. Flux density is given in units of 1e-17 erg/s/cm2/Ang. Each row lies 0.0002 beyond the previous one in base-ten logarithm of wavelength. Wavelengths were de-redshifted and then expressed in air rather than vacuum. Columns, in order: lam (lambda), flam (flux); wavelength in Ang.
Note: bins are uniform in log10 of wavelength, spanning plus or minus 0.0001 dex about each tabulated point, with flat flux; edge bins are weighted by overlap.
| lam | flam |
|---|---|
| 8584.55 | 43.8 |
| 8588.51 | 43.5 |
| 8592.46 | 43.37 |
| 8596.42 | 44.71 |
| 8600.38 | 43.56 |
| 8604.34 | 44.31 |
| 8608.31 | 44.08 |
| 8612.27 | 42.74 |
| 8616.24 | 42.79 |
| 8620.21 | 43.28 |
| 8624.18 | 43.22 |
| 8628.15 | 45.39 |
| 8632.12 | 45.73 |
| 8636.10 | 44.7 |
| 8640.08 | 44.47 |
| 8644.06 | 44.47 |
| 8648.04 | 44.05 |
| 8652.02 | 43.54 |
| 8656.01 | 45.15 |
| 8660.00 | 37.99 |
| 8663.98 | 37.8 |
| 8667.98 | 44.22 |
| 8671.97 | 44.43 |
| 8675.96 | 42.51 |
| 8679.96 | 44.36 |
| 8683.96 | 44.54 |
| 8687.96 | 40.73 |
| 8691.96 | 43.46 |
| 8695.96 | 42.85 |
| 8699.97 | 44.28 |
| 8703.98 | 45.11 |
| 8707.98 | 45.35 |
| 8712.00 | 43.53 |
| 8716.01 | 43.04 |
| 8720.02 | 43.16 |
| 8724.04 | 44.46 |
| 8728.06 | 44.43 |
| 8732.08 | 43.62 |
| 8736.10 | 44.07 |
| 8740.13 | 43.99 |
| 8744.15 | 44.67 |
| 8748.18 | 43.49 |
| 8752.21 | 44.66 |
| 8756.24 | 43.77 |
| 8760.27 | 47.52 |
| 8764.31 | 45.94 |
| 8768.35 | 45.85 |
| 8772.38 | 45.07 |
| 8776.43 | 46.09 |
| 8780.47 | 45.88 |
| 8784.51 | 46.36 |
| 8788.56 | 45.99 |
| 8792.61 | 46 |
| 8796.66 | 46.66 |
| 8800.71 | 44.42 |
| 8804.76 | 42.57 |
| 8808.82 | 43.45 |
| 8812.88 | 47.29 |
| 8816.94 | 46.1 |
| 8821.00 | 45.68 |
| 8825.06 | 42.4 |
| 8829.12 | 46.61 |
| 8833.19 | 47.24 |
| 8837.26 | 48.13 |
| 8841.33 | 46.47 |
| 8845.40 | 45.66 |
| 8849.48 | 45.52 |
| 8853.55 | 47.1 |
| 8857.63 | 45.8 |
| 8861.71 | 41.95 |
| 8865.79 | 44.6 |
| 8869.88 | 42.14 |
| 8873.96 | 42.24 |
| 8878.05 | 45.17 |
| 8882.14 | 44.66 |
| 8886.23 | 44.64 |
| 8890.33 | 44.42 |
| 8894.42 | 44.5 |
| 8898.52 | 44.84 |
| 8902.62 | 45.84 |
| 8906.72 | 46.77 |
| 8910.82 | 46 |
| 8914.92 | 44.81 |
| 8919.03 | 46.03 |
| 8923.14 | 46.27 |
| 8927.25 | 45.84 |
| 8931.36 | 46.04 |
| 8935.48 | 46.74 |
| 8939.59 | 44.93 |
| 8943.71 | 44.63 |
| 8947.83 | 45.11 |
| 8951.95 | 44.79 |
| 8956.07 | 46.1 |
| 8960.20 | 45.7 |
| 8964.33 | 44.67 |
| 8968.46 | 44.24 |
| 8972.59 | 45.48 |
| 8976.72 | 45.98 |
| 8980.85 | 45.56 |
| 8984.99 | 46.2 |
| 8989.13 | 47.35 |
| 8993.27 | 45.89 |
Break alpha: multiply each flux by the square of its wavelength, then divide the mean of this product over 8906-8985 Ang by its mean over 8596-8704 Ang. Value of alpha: 1.1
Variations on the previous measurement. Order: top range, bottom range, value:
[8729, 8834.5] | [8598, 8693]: 1.07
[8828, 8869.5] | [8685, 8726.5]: 1.08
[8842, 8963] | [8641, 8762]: 1.08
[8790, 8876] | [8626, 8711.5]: 1.08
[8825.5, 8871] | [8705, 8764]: 1.05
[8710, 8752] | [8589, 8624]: 1.04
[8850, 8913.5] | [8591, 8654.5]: 1.08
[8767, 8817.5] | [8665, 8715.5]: 1.07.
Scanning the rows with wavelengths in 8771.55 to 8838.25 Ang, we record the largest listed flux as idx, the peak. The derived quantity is 48.13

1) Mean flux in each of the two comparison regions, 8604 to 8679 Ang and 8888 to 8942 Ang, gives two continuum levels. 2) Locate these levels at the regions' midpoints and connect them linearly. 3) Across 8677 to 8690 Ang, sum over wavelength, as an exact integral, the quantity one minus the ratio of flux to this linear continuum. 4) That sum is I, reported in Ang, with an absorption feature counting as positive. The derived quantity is 0.2 Ang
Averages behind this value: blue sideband 43.4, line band 43.1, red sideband 45.6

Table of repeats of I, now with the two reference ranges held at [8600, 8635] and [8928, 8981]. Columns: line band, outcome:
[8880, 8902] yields 0.2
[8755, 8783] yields -0.8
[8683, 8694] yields 0.4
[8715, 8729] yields 0.2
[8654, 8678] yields 1.2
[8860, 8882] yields 0.8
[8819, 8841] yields -0.6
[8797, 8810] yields 0.2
